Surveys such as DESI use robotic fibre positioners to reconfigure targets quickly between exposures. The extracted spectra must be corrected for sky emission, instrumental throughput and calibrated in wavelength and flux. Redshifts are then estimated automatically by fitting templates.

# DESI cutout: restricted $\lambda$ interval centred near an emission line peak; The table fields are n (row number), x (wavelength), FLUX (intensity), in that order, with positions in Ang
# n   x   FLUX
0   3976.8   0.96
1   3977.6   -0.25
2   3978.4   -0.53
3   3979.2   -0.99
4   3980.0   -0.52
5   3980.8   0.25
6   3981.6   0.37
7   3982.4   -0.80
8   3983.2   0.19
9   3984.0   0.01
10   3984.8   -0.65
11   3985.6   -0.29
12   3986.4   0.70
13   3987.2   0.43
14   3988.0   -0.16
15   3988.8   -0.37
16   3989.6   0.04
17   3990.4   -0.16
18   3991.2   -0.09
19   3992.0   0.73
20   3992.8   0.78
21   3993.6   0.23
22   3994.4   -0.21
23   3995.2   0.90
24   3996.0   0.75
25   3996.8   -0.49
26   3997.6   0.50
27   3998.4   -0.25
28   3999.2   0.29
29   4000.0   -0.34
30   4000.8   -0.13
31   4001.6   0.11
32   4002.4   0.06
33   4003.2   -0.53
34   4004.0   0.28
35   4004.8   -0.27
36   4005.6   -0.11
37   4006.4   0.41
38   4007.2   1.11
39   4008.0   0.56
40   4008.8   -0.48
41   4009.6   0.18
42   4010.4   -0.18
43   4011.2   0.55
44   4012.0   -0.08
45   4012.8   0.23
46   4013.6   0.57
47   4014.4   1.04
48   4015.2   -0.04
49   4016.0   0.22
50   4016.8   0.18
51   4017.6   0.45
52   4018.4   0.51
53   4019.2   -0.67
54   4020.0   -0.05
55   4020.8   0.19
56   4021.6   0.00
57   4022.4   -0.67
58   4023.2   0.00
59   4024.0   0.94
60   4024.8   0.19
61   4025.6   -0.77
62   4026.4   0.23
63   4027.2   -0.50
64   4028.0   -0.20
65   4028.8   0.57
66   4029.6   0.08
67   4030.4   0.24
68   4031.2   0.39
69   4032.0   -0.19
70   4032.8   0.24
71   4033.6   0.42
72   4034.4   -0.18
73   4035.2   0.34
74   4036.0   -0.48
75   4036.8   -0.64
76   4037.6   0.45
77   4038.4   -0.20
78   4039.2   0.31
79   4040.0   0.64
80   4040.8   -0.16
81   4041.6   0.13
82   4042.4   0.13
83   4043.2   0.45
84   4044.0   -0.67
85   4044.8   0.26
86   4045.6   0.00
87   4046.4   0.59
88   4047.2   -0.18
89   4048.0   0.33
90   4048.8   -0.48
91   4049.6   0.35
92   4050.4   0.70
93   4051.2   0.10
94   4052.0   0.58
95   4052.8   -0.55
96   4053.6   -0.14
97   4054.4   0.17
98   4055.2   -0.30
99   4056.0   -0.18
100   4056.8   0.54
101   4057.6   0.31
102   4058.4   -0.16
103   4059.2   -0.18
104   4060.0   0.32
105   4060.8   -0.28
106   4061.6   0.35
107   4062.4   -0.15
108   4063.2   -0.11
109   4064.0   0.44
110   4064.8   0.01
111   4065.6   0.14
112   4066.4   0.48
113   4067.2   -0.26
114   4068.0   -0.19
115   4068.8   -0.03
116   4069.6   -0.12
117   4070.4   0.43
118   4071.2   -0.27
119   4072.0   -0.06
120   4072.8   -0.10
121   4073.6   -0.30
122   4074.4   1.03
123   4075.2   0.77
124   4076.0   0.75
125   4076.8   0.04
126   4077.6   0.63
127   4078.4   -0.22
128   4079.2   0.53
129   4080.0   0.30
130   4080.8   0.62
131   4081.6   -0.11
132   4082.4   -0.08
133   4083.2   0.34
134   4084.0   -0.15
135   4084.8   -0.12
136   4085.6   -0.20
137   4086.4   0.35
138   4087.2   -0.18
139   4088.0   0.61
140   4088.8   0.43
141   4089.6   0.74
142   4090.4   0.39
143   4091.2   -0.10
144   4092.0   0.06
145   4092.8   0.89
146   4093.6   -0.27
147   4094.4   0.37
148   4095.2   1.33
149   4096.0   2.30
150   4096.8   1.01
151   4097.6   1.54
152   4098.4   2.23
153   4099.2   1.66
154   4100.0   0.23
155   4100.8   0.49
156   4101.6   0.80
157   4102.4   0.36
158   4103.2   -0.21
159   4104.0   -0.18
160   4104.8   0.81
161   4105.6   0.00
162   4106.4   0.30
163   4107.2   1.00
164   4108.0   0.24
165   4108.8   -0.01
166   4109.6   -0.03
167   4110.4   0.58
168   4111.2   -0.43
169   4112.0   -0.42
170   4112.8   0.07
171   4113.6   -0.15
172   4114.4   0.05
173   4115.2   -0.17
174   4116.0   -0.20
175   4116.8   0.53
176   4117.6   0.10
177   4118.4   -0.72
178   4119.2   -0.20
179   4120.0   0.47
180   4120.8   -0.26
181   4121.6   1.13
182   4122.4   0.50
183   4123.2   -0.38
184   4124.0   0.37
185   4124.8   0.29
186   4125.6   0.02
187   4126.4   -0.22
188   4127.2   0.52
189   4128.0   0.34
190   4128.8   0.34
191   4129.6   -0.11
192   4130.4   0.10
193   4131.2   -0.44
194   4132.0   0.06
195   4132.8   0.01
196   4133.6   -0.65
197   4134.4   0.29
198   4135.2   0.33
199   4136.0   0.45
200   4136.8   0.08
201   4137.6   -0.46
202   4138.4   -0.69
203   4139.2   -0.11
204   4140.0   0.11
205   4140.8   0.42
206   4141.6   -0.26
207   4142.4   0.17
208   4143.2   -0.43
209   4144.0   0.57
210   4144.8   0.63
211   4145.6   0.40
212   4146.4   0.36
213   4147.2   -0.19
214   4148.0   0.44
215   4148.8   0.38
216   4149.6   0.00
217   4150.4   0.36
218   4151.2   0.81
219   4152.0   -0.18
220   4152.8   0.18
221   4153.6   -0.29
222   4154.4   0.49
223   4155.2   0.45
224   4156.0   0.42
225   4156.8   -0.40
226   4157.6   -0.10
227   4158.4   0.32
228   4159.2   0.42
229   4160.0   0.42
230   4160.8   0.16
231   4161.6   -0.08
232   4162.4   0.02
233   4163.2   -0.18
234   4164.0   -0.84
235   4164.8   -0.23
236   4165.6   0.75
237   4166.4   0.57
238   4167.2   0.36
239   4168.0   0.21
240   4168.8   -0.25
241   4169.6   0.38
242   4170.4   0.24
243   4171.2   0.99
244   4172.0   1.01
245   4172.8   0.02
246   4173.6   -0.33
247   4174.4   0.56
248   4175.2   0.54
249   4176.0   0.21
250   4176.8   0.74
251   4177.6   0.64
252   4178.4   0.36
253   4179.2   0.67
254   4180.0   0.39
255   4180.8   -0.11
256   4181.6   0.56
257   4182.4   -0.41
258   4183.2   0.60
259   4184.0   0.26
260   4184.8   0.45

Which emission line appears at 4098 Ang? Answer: [O II] 3727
